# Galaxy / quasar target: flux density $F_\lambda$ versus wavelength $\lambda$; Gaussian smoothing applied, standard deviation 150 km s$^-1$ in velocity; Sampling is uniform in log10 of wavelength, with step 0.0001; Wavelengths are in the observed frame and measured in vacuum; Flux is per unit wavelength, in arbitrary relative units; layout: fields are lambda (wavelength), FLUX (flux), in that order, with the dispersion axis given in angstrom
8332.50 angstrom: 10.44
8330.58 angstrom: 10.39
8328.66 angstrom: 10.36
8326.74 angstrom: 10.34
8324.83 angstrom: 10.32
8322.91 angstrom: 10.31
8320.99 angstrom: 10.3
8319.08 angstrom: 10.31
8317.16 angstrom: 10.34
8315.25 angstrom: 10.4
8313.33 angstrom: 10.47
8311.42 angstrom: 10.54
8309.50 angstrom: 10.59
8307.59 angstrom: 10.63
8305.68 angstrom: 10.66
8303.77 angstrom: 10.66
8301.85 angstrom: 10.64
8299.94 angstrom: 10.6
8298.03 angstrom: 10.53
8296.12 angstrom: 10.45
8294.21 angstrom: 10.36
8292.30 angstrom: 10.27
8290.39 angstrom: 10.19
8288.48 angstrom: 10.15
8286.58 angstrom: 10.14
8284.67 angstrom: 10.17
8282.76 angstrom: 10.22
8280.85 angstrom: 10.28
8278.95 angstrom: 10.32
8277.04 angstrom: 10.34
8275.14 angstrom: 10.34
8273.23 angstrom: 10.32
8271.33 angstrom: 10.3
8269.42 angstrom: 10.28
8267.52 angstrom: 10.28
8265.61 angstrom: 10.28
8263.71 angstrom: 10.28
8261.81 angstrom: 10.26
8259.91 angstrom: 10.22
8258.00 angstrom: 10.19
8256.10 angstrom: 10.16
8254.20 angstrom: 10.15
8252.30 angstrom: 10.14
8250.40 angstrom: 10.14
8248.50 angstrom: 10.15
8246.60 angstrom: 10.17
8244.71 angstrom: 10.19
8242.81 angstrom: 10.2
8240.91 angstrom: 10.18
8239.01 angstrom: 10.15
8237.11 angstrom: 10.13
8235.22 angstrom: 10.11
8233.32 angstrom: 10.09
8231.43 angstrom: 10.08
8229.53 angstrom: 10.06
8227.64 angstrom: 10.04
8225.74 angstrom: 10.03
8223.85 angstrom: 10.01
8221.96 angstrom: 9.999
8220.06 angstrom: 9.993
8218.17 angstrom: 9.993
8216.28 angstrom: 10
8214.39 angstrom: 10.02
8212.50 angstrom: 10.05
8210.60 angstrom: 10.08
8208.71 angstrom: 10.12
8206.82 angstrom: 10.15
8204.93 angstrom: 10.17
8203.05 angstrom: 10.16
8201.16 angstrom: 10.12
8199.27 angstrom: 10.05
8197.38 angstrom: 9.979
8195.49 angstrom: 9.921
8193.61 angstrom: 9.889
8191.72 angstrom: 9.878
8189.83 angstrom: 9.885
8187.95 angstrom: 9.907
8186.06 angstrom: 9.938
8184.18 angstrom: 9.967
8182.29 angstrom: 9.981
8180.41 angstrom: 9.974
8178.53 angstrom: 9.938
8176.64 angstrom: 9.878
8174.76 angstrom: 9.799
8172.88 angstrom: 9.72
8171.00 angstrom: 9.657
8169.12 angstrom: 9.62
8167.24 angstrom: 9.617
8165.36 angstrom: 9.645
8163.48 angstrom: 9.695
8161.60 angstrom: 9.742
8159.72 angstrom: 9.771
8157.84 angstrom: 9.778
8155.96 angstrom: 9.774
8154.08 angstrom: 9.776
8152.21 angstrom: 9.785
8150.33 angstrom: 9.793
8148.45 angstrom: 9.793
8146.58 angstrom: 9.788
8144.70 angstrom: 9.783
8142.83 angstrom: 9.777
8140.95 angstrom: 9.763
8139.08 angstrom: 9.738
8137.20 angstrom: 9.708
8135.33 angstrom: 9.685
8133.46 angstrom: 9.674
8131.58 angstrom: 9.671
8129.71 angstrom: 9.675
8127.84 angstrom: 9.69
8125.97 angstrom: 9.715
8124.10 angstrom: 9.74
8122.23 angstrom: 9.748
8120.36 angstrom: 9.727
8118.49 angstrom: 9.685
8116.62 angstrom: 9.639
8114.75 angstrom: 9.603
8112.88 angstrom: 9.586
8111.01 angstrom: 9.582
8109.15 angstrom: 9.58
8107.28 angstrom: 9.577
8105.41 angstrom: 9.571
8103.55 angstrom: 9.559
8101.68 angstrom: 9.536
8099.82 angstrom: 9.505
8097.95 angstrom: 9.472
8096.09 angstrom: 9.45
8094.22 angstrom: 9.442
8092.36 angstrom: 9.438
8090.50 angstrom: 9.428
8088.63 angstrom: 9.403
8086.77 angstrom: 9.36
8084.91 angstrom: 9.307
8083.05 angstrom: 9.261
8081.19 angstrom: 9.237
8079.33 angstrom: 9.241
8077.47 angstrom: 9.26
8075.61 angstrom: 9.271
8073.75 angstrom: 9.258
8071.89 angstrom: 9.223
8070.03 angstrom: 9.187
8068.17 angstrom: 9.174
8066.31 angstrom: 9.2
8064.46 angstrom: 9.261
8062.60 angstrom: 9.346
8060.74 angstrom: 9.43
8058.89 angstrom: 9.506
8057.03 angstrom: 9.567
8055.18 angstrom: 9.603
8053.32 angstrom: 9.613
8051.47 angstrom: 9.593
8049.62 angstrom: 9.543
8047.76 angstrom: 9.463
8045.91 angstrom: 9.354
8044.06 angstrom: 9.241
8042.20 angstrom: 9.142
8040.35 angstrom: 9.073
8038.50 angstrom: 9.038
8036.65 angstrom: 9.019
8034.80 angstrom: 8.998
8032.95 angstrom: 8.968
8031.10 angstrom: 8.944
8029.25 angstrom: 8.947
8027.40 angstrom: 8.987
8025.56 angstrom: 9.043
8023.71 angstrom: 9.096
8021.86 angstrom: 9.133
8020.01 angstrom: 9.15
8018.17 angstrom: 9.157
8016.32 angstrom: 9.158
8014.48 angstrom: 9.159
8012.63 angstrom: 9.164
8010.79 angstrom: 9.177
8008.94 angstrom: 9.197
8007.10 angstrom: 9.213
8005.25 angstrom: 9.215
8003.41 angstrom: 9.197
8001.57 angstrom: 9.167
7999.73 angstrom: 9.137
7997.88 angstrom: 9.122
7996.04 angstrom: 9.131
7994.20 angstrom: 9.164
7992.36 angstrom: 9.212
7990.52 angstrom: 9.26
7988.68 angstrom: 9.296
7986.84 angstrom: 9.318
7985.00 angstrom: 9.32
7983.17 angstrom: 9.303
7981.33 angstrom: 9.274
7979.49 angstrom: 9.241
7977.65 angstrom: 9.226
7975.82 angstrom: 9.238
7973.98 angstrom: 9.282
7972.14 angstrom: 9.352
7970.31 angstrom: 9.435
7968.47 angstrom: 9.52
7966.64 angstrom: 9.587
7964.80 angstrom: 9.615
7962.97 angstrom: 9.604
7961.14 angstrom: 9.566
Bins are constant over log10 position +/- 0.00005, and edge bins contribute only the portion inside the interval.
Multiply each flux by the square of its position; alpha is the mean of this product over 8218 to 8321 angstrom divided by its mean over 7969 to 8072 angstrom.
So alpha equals 1.2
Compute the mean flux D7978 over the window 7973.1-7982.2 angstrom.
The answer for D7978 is 9.25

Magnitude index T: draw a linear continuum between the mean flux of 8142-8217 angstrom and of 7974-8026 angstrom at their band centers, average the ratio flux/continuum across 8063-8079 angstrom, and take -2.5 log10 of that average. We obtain 0.03 mag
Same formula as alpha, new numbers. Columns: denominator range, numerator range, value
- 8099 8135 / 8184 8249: 1.07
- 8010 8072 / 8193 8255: 1.14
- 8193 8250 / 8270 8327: 1.05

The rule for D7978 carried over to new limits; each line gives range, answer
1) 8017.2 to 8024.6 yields 9.13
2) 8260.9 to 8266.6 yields 10.3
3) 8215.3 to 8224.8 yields 10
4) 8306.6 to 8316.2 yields 10.5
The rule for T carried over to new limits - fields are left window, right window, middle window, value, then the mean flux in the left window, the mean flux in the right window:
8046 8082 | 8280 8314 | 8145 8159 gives 0.00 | 9.37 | 10.4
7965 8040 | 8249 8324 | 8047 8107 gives 0.01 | 9.19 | 10.3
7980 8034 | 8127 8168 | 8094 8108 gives 0.00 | 9.16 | 9.73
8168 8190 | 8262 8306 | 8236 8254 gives 0.00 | 9.86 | 10.3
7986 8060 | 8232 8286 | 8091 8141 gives 0.00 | 9.21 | 10.2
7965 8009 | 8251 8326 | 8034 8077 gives 0.02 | 9.27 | 10.3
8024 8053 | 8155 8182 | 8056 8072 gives -0.01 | 9.17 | 9.76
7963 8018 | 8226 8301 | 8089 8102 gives 0.02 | 9.27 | 10.2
